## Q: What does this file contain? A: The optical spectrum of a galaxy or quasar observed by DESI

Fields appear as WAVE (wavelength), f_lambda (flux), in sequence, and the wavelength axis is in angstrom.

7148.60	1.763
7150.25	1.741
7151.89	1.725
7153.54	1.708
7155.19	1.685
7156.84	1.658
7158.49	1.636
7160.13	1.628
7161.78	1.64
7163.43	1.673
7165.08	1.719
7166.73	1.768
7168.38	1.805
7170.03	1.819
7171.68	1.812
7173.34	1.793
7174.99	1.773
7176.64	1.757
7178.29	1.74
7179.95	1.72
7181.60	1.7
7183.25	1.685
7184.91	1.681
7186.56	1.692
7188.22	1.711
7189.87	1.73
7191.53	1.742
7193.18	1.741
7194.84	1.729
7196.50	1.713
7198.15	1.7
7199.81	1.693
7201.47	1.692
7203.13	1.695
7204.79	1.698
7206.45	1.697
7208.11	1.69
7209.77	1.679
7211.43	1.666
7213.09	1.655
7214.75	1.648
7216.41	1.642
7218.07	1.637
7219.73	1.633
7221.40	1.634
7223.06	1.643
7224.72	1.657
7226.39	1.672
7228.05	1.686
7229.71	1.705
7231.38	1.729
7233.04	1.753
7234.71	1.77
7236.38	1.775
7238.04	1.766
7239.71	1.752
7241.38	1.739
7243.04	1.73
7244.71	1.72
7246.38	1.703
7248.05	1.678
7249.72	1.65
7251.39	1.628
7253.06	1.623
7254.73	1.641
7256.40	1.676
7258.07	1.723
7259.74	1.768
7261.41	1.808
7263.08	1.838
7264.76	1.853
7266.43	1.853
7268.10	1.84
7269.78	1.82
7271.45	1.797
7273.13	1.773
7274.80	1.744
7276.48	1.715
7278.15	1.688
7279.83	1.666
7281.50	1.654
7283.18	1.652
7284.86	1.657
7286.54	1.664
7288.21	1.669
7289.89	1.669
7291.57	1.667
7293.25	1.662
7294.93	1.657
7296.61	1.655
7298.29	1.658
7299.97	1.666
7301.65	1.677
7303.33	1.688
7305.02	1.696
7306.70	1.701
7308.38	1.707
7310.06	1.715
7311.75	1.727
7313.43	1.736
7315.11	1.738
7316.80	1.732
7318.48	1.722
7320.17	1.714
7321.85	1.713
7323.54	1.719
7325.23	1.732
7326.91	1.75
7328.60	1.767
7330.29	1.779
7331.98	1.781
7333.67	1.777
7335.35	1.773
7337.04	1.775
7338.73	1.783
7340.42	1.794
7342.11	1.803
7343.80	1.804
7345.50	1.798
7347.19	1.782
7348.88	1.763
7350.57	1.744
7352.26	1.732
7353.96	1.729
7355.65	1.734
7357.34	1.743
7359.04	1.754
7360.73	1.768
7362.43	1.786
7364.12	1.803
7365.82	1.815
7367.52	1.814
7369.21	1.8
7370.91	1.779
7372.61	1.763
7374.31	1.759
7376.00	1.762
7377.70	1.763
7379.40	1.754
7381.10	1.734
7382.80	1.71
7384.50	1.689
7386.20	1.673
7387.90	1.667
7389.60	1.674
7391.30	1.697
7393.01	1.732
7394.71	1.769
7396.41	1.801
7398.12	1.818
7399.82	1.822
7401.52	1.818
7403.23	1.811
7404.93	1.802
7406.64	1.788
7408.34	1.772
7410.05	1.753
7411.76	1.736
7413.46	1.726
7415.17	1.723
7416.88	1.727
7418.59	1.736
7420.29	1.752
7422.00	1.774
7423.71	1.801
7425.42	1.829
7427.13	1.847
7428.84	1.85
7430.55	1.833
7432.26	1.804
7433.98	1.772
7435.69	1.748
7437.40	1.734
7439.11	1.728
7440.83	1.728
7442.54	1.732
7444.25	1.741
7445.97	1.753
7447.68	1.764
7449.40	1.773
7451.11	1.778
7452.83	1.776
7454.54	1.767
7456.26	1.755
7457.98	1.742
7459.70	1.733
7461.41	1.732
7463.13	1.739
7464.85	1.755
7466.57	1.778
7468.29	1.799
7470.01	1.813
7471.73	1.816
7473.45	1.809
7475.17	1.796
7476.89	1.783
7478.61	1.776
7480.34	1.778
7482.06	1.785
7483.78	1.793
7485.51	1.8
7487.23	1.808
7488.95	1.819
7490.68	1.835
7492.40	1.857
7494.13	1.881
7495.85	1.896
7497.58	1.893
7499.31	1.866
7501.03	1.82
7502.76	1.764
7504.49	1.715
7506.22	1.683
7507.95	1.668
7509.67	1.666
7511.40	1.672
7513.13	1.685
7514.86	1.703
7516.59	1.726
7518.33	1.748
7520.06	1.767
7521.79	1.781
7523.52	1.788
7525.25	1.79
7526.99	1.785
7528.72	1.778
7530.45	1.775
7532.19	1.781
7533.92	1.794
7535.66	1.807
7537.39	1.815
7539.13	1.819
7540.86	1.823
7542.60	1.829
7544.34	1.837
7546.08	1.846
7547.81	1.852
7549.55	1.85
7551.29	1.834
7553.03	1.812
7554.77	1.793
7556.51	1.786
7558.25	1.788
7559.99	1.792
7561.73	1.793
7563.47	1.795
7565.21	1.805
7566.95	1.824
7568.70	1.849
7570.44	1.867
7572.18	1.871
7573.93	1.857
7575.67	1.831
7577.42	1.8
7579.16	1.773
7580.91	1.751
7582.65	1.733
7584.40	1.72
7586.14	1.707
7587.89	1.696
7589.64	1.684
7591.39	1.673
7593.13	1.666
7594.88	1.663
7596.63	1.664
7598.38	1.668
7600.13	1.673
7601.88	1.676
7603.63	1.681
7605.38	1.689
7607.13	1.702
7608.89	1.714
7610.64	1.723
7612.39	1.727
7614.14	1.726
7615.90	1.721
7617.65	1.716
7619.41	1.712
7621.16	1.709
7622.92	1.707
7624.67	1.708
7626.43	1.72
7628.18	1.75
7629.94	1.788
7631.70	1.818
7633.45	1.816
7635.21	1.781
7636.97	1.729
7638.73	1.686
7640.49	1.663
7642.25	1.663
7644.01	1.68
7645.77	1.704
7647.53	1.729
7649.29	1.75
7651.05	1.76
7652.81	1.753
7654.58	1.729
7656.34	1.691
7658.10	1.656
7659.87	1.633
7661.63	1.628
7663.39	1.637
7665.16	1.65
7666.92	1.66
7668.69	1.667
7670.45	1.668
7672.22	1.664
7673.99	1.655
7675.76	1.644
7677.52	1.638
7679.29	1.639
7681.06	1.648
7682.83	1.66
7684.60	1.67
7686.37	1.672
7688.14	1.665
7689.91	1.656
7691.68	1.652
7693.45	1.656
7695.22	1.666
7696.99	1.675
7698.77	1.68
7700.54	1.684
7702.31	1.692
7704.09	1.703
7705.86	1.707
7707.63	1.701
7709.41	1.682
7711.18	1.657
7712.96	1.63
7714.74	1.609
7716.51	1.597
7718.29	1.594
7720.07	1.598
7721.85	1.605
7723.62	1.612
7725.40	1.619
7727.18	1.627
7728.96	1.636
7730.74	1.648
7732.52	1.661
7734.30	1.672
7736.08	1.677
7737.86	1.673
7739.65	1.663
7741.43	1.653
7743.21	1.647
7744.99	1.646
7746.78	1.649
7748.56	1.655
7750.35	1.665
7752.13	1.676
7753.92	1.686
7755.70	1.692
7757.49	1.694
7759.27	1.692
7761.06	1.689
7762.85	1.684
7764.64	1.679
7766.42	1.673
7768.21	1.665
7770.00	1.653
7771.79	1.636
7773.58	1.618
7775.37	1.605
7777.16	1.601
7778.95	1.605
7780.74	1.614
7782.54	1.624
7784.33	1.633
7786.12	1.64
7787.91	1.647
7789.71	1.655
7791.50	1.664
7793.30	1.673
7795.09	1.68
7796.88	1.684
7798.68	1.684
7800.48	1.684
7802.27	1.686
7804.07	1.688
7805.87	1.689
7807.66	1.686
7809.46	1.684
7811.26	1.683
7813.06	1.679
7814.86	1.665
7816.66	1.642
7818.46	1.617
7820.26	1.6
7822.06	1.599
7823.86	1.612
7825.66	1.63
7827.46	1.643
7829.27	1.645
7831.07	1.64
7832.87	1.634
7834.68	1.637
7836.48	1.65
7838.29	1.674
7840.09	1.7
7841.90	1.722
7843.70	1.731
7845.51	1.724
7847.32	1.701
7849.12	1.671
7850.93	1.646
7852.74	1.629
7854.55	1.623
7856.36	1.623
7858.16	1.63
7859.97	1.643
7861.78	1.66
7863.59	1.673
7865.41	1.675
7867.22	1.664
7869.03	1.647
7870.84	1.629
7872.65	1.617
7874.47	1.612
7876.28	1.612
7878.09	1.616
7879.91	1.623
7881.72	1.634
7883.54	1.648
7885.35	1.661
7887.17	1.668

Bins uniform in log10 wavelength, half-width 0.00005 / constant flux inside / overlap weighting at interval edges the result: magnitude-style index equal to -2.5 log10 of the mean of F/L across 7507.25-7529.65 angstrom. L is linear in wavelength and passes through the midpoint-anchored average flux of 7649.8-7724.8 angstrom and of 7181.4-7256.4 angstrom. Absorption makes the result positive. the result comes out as -0.04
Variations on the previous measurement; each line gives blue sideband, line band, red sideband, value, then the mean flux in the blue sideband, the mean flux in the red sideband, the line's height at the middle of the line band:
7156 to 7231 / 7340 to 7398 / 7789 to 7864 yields -0.04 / 1.7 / 1.66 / 1.69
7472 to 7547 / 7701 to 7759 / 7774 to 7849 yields 0.02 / 1.79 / 1.66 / 1.69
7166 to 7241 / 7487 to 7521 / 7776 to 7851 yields -0.05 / 1.71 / 1.66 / 1.69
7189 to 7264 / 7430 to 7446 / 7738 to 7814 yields -0.04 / 1.7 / 1.66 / 1.69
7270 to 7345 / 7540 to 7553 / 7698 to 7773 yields -0.09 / 1.72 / 1.66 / 1.69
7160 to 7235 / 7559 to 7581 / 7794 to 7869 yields -0.09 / 1.71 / 1.66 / 1.68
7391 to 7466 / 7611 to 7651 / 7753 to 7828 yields -0.01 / 1.77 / 1.66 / 1.71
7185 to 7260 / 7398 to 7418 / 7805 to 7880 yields -0.06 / 1.7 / 1.65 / 1.68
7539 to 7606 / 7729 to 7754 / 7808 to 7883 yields 0.02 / 1.77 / 1.65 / 1.7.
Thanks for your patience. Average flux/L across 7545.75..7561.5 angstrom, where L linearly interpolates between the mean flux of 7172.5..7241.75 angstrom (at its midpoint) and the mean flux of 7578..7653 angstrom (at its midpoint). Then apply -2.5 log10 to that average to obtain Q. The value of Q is -0.06 mag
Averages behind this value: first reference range 1.7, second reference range 1.72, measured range 1.82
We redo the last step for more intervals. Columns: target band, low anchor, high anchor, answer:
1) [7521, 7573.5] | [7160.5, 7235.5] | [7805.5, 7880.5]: -0.08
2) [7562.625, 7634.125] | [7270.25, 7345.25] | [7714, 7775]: -0.04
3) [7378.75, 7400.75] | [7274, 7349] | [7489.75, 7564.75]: 0.01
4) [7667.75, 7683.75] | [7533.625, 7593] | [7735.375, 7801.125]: 0.04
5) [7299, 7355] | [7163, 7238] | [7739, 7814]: -0.03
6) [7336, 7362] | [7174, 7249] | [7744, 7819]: -0.05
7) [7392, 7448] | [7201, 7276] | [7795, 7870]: -0.05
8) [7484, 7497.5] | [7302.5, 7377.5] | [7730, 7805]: -0.07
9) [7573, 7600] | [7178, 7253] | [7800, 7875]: -0.03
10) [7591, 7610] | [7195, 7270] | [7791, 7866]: 0.00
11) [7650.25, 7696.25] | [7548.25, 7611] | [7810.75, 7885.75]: 0.03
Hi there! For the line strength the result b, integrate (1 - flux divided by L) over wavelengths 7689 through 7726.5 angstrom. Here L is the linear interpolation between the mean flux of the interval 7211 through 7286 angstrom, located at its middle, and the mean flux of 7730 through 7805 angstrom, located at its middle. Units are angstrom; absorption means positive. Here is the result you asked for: 0.3 angstrom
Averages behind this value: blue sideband 1.71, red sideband 1.66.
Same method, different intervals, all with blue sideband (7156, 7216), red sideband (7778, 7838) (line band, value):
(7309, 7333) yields -0.6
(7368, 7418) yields -1.8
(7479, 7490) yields -0.8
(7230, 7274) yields -1.1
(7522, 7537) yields -1.0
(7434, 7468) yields -1.3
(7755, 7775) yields -0.2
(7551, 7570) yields -1.5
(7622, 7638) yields -0.8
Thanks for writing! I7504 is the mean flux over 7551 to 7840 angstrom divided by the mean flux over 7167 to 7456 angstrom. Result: 0.97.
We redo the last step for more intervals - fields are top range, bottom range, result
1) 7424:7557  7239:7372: 1.03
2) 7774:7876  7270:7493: 0.94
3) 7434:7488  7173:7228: 1.04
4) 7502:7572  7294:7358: 1.03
